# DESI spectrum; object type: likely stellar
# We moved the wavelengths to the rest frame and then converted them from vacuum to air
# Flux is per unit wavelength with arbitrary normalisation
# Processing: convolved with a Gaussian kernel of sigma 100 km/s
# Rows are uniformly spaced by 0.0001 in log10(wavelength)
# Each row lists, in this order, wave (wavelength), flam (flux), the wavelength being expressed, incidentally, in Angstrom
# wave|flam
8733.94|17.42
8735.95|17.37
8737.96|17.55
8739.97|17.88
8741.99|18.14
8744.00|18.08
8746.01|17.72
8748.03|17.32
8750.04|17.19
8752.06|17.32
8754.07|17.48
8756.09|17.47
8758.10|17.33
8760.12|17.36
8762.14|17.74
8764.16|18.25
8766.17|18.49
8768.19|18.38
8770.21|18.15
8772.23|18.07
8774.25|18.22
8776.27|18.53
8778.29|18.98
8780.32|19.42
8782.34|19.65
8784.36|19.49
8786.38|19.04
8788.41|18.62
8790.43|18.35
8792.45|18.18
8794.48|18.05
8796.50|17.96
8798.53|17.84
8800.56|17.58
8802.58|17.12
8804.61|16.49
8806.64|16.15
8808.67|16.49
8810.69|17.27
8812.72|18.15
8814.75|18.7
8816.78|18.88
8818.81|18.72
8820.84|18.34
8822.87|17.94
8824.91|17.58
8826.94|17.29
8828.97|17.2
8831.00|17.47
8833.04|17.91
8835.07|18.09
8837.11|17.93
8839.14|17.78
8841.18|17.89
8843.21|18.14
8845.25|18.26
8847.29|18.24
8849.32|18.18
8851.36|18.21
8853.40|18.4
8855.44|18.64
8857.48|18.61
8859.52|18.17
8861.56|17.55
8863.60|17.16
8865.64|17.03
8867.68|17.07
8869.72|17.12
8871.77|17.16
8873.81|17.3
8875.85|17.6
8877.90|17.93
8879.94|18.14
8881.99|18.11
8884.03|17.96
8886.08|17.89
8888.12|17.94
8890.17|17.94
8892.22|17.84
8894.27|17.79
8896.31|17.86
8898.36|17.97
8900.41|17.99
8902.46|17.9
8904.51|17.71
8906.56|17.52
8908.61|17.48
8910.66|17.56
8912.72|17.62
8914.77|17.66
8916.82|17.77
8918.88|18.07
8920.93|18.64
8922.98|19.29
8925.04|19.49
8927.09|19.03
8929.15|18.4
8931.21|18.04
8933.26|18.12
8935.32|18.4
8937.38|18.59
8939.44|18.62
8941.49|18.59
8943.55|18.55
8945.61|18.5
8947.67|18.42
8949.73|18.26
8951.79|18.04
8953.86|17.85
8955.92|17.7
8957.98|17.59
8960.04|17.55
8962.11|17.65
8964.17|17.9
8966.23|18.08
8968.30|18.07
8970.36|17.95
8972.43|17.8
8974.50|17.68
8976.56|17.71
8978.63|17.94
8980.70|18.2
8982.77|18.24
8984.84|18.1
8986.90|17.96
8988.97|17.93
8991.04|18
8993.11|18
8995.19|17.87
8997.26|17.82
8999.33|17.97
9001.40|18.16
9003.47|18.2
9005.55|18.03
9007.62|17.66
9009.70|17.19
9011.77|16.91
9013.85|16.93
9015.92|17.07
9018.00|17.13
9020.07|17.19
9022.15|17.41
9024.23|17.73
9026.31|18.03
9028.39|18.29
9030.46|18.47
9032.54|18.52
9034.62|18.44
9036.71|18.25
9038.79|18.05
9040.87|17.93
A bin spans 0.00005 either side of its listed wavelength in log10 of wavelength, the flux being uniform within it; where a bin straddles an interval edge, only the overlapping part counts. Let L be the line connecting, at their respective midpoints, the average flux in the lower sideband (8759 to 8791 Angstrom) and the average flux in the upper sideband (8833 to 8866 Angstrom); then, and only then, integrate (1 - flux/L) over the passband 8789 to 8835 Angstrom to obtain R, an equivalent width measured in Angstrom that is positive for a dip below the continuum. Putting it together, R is 1.4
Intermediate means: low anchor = 18.5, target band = 17.7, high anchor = 18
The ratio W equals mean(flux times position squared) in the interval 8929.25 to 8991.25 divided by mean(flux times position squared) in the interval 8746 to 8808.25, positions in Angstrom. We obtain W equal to 1.0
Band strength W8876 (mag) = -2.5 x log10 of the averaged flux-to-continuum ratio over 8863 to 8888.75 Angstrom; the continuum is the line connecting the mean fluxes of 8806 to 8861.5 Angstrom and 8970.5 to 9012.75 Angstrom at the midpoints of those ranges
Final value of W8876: 0.022 mag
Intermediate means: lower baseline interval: 18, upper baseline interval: 17.9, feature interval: 17.6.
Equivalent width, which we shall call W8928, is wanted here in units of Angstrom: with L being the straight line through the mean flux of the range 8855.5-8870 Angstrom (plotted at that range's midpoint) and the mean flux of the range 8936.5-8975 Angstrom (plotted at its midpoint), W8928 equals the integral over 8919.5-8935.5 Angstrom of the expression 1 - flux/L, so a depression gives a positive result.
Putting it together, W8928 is -0.66 Angstrom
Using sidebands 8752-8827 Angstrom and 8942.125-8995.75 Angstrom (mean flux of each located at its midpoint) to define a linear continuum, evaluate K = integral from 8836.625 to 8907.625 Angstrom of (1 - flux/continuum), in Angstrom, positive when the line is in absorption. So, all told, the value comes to 0.65 Angstrom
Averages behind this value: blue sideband 18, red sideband 18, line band 17.9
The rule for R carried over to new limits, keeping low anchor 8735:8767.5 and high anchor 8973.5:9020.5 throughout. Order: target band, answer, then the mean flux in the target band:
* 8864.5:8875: 0.3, 17.2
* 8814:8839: -0.4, 18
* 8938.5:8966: -0.6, 18.1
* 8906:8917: 0.1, 17.6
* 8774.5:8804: -1.3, 18.5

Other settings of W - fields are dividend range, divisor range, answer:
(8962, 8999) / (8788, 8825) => 1.05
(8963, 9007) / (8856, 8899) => 1.04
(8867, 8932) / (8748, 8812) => 1.03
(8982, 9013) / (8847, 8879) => 1.04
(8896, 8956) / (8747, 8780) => 1.05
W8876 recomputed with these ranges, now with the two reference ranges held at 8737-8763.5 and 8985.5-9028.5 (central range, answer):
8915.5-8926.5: -0.060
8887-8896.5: -0.015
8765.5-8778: -0.045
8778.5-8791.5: -0.088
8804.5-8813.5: 0.043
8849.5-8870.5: -0.012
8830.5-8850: -0.023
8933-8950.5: -0.049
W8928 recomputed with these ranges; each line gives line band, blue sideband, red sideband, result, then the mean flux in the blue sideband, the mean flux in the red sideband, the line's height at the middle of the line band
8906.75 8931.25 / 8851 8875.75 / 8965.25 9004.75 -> -0.6 Angstrom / 17.7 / 18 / 17.8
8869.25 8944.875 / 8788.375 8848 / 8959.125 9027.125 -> -1.2 Angstrom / 17.8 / 17.8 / 17.8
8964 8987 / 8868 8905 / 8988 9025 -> -0.4 Angstrom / 17.8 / 17.6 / 17.7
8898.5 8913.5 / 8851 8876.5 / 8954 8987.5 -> 0.1 Angstrom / 17.7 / 17.9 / 17.8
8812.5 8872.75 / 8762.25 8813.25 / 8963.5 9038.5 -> 0.4 Angstrom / 18.1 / 17.9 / 18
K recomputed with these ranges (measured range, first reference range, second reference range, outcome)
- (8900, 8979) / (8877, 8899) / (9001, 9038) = -1.01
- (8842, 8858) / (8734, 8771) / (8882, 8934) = -0.34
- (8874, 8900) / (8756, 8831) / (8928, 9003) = 0.23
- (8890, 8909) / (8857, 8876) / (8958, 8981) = -0.25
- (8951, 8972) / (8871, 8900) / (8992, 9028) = -0.16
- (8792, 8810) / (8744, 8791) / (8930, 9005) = 0.87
